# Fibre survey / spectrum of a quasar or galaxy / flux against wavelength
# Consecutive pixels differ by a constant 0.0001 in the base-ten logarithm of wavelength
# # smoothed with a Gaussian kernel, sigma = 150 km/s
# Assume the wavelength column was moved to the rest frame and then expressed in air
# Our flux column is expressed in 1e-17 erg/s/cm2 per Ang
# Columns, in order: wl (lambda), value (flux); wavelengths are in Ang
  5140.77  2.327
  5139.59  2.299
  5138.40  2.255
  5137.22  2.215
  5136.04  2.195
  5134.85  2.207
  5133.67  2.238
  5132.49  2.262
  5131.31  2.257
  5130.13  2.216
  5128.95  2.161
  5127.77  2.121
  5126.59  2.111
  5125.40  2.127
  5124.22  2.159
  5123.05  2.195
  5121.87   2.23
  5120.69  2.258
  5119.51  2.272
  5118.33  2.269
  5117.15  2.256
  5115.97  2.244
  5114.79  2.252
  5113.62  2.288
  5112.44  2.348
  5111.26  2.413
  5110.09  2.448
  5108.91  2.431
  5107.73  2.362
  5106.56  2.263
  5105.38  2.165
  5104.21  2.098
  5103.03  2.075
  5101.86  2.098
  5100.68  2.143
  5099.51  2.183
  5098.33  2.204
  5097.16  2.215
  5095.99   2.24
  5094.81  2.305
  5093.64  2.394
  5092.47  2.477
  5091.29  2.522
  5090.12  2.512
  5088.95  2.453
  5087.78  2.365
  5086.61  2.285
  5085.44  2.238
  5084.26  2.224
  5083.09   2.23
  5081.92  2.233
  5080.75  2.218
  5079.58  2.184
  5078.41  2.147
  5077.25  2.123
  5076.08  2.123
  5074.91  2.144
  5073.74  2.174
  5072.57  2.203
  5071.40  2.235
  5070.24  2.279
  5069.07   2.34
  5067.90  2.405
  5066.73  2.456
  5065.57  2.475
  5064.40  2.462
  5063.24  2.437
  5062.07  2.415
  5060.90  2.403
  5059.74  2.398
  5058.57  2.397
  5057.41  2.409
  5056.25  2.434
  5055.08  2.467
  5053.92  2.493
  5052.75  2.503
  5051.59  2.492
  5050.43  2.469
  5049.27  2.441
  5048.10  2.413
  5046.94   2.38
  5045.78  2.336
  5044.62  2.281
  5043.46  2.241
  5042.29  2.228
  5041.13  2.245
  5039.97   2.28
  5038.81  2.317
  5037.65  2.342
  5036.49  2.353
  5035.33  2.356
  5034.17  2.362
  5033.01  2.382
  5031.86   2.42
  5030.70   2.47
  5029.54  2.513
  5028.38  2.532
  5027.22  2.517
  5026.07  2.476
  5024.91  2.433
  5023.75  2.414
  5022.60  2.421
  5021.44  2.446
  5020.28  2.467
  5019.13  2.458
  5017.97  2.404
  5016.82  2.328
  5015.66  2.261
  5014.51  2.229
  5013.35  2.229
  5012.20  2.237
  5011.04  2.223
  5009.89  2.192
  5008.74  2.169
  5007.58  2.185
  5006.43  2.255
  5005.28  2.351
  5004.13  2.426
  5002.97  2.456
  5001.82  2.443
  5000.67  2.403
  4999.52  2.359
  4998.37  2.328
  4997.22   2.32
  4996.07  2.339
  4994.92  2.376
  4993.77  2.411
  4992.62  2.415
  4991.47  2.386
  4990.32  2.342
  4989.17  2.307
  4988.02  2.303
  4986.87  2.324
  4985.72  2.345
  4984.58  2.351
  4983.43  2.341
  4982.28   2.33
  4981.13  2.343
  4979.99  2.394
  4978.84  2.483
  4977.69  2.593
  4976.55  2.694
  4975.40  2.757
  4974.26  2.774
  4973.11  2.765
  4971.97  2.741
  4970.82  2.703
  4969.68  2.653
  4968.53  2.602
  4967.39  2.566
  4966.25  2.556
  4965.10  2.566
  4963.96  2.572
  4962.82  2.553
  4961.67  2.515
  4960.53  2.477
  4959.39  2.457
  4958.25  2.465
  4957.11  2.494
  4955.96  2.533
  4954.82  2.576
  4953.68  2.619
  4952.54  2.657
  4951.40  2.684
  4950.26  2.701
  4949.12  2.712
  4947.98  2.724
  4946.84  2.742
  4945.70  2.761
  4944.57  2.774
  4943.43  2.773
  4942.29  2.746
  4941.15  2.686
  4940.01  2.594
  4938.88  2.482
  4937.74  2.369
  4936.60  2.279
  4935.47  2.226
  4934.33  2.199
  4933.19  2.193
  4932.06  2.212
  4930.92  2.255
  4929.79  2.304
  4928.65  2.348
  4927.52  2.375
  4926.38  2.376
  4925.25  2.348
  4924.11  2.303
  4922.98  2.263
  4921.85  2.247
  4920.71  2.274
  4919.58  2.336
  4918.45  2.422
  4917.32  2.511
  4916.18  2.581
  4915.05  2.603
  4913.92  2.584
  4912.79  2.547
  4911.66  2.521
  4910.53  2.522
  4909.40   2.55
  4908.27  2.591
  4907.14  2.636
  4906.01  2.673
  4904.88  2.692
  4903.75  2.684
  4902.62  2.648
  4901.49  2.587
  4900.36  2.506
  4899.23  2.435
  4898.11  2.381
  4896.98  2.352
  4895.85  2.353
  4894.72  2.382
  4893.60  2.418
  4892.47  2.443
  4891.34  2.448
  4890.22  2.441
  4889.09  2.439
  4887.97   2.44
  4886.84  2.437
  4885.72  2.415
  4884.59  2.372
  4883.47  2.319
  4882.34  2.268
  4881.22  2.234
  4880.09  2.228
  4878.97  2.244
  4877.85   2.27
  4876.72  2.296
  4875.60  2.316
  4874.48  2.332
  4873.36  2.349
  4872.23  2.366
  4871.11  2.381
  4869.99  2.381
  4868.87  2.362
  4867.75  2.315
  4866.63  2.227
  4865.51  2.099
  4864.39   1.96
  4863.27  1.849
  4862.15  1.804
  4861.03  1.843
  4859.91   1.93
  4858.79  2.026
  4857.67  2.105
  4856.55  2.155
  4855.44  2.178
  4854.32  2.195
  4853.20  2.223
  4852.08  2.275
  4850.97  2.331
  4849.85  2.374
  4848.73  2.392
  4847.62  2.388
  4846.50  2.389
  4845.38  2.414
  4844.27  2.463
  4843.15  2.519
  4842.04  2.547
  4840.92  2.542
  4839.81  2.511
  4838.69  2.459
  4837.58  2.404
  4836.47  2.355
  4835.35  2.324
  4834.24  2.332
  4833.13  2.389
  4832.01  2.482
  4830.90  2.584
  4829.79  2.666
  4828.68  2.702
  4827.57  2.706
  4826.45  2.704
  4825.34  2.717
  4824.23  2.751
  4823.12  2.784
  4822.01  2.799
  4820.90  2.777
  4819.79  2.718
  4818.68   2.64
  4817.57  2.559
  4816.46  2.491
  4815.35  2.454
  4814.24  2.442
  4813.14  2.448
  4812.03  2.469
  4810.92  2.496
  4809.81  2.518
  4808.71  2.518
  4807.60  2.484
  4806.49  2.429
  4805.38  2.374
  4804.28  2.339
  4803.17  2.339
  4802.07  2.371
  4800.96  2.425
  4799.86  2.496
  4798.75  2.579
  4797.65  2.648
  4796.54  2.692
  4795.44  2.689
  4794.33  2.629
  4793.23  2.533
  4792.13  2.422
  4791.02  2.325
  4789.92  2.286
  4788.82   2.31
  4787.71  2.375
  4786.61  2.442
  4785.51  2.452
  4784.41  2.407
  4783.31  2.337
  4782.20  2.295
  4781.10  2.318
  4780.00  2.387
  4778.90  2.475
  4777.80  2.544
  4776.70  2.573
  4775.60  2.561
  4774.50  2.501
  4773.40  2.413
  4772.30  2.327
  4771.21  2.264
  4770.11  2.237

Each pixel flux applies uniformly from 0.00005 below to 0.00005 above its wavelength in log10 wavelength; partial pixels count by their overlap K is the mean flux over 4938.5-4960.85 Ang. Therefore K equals 2.64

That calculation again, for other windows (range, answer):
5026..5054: 2.39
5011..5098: 2.35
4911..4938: 2.36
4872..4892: 2.34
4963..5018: 2.42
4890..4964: 2.5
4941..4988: 2.58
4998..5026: 2.34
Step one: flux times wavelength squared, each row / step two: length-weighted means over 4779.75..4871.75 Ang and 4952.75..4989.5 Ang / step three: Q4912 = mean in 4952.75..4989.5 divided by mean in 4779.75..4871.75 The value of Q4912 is 1.11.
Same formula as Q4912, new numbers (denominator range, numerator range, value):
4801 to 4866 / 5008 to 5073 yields 1.07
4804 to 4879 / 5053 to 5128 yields 1.06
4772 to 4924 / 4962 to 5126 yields 1.05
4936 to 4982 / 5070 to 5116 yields 0.92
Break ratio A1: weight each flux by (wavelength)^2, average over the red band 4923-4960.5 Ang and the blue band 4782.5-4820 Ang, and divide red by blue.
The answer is 1.07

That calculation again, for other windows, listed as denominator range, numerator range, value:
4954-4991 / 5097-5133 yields 0.94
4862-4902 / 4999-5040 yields 1.08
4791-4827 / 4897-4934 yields 1.00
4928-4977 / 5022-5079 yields 0.96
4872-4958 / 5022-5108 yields 1.01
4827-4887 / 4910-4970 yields 1.12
